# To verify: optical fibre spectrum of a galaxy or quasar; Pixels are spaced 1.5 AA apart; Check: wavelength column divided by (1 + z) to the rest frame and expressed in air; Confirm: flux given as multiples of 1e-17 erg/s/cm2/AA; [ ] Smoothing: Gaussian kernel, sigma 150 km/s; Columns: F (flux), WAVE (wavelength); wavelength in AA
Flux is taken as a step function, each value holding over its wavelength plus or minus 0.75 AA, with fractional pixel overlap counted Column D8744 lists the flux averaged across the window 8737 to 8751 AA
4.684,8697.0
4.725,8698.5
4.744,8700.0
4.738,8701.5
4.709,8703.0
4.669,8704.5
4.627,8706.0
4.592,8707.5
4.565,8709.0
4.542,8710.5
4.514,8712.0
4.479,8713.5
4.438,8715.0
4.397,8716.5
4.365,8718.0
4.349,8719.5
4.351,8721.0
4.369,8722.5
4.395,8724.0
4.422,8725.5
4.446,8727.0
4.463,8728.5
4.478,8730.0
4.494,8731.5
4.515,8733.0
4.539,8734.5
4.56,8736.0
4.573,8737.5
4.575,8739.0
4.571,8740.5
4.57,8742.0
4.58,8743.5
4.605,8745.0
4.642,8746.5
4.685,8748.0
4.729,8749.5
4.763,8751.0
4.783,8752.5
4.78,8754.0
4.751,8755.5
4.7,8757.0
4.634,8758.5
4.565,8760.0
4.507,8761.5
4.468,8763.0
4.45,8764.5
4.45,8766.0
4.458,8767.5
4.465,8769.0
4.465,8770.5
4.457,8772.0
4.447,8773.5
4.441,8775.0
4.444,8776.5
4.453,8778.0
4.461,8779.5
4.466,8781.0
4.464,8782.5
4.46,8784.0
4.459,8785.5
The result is 4.62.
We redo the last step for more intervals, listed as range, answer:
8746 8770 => 4.61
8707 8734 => 4.45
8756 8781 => 4.49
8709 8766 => 4.54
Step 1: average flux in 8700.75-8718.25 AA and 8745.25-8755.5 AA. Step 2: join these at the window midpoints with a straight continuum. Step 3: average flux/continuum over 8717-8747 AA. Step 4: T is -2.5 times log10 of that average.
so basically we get 0.04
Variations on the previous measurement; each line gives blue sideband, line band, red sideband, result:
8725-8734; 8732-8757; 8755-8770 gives -0.03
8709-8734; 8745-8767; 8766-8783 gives -0.04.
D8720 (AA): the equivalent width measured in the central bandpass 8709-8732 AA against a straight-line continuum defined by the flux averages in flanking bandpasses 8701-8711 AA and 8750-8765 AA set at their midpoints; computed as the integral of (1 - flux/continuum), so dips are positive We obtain 1.0 AA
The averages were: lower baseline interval 4.63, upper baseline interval 4.64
